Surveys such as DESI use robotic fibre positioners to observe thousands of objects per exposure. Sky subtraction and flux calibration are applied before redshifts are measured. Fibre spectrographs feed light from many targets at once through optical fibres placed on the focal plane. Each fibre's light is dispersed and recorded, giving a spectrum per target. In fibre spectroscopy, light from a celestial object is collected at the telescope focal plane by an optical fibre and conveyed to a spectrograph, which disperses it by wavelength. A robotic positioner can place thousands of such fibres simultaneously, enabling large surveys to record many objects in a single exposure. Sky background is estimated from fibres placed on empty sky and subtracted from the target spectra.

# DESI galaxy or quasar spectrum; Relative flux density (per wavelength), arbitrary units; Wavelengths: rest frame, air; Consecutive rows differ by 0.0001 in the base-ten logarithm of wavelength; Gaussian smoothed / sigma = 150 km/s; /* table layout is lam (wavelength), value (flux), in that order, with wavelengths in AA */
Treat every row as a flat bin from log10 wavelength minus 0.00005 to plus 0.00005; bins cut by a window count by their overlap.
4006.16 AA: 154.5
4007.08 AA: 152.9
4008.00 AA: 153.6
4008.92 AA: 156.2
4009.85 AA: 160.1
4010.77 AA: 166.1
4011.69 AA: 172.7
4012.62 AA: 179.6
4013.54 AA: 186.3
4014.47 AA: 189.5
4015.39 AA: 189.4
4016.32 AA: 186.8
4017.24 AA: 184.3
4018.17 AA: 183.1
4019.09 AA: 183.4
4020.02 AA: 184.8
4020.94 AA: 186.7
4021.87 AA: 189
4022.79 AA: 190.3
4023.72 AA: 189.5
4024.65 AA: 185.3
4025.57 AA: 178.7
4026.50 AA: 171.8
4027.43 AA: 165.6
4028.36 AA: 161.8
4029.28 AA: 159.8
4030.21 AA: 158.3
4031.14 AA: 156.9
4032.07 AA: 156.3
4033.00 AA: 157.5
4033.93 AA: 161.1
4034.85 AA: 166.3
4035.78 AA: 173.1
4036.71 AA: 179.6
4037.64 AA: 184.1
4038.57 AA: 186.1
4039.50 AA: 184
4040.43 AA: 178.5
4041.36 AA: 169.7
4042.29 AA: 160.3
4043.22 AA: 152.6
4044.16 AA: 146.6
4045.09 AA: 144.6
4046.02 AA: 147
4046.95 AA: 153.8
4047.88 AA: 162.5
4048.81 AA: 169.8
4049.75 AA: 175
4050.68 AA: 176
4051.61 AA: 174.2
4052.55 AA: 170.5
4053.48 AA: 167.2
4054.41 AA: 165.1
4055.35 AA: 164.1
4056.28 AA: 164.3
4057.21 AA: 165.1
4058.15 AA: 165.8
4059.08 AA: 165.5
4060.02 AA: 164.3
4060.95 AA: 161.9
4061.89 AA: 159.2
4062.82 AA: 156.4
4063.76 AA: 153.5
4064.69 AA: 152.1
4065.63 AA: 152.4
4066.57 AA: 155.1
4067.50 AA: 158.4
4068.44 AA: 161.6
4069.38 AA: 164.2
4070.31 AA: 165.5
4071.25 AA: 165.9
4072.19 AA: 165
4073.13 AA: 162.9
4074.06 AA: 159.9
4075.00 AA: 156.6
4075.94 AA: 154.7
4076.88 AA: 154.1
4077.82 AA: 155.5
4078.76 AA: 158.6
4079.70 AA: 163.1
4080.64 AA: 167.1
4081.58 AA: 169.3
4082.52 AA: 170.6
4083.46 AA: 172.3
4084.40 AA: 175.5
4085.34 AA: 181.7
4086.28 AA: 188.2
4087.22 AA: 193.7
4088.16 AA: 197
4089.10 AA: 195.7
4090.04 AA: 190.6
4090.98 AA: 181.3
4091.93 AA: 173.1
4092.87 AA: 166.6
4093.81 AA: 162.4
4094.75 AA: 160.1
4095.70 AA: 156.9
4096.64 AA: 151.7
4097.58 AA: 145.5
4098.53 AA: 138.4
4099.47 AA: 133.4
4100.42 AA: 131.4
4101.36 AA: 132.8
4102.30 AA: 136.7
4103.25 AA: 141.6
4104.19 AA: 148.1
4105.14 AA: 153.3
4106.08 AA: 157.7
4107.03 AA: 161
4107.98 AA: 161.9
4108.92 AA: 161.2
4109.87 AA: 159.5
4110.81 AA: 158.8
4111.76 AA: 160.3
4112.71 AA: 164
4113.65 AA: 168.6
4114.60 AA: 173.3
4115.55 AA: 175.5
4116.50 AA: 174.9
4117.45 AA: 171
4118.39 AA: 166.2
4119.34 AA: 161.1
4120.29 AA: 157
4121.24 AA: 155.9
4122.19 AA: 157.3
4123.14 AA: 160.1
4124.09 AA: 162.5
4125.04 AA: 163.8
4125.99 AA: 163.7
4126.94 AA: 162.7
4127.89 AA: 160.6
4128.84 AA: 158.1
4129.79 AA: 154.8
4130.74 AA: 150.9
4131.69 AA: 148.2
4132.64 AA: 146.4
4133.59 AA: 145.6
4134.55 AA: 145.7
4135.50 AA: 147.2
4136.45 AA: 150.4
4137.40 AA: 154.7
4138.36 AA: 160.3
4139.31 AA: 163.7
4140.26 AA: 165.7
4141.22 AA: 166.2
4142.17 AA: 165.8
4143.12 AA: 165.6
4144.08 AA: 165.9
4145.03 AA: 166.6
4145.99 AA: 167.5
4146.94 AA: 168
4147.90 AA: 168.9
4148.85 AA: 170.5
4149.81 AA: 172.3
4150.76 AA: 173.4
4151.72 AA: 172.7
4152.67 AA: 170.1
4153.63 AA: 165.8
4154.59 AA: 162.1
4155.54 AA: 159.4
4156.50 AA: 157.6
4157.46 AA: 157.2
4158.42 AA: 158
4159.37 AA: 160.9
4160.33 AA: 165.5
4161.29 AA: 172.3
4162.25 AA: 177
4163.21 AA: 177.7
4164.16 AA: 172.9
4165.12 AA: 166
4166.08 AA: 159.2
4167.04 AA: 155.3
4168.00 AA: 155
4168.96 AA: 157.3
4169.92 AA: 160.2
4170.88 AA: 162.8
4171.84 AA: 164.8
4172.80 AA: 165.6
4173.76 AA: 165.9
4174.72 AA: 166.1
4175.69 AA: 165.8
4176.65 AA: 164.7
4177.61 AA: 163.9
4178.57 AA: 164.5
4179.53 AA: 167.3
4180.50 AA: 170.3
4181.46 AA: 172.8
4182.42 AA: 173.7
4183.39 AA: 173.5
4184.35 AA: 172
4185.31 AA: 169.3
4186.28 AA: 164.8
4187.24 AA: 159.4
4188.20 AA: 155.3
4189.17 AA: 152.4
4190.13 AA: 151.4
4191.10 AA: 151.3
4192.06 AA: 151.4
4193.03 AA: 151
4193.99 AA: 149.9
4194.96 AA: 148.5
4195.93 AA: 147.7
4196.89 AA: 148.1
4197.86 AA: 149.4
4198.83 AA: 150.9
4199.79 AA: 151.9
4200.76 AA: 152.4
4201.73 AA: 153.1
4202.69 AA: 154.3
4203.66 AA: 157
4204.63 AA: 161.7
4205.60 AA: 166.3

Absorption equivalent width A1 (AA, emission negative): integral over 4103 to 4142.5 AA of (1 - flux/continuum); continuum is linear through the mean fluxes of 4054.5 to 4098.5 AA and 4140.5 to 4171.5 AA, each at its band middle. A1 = 1.49 AA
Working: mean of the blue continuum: 165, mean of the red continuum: 165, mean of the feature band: 159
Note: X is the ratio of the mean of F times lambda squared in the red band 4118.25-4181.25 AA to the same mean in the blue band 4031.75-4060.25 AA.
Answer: 1.03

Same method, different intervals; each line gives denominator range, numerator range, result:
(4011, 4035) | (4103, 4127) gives 0.96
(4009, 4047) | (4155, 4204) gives 1.00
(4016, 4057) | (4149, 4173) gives 1.03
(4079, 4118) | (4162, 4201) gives 1.02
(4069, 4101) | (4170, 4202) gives 1.01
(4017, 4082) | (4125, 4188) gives 1.04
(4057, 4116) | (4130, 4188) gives 1.05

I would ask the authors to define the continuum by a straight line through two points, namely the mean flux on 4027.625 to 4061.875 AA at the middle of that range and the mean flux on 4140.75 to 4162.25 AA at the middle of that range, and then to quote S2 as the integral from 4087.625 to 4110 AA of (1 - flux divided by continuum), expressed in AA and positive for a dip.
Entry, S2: 1.0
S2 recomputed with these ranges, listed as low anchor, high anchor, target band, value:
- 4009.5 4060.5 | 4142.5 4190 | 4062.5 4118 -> 2.1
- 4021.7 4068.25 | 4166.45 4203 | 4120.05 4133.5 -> 0.4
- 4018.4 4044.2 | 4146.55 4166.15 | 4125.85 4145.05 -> 1.2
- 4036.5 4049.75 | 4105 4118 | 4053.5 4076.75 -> 0.6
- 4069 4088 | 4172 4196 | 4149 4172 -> -0.3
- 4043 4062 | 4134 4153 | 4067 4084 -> 0.1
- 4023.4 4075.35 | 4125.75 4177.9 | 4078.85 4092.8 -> -1.3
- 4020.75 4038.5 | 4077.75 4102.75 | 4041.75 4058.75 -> 0.7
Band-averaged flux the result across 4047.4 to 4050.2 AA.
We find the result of 169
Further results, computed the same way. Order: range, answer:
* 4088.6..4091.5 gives 189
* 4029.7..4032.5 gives 157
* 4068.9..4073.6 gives 165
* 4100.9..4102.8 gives 135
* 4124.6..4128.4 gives 163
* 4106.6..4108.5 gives 162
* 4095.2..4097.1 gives 154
